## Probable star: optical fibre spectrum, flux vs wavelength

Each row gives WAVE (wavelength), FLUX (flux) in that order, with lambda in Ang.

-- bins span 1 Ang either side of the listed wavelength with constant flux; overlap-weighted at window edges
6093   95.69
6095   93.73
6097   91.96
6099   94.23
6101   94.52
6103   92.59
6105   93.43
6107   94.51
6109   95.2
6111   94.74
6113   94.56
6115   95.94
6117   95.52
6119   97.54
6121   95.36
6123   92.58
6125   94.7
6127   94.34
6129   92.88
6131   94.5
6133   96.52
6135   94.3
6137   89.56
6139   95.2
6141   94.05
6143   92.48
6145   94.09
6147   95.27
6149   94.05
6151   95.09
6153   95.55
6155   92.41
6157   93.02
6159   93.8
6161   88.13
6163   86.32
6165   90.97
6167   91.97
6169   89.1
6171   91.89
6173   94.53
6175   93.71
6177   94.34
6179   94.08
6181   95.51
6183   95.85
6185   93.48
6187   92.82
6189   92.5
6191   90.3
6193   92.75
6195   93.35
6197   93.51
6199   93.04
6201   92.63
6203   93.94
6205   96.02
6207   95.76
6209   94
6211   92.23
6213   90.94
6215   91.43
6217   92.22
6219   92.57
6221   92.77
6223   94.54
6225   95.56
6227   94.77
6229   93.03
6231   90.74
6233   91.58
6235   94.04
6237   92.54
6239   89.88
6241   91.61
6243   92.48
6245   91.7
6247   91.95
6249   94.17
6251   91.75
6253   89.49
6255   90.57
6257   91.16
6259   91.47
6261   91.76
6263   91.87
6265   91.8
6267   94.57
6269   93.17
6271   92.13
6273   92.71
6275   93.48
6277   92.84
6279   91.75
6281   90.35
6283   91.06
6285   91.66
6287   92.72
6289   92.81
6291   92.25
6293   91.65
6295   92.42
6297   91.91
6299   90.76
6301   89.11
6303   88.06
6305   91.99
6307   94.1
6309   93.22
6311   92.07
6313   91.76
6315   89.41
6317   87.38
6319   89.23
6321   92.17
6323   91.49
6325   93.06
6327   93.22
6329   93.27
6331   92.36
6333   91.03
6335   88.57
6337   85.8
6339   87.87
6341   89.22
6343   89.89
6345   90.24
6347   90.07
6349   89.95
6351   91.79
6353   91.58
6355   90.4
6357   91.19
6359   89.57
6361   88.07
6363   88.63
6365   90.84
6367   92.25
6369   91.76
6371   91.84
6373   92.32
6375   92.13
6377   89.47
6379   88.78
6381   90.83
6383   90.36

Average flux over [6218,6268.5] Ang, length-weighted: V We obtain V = 92.3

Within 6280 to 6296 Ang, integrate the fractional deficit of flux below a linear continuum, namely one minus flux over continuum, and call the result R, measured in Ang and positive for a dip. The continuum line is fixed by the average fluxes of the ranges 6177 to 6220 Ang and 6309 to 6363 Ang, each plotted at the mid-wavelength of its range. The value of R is -0.1 Ang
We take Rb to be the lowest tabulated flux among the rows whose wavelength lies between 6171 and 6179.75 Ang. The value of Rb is 91.89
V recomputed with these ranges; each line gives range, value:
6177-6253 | 93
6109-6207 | 93.6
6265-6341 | 91.4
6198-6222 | 93.1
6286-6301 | 91.9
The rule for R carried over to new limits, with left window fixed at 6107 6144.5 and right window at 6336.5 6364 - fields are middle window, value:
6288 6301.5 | -0.1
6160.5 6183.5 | 0.3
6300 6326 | -0.2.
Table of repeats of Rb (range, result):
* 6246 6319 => 87.38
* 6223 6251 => 89.88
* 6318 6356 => 85.8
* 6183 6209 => 90.3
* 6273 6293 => 90.35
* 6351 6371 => 88.07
